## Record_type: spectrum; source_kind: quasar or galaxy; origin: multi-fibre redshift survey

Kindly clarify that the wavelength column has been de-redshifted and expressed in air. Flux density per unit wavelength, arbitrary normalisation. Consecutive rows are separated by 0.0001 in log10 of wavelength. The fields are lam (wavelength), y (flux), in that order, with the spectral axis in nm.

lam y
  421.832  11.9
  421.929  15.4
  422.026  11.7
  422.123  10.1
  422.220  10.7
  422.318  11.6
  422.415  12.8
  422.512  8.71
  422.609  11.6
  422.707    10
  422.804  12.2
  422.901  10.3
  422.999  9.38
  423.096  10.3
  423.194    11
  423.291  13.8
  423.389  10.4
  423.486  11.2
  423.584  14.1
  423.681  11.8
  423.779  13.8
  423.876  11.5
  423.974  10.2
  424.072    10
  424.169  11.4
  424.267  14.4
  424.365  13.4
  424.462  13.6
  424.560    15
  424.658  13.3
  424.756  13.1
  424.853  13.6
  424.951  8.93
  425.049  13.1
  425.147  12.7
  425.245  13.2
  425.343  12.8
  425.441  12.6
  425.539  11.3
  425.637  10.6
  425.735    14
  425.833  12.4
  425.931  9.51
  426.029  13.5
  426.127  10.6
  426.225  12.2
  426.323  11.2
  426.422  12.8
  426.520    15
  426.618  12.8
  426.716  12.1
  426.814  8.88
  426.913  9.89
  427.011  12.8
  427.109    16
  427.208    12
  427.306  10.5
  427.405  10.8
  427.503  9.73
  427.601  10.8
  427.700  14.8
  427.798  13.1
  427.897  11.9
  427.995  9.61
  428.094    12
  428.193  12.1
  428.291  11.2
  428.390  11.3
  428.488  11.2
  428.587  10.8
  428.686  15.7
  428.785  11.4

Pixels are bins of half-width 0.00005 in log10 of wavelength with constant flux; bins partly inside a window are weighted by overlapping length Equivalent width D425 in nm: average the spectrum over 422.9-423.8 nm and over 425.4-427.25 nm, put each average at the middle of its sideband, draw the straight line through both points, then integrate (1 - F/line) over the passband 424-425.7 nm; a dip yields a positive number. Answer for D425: -0.094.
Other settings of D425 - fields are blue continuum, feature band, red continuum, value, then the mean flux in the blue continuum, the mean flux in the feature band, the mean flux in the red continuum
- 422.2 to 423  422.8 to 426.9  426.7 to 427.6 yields -0.35 nm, 10.9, 12.1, 11.4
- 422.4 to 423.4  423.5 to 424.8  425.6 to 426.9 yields -0.16 nm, 10.9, 12.7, 11.9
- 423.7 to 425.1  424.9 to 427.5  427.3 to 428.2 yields 0.00 nm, 12.5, 12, 11.6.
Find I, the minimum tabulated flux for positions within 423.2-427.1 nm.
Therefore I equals 8.88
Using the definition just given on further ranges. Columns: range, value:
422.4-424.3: 8.71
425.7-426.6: 9.51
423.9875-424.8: 10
